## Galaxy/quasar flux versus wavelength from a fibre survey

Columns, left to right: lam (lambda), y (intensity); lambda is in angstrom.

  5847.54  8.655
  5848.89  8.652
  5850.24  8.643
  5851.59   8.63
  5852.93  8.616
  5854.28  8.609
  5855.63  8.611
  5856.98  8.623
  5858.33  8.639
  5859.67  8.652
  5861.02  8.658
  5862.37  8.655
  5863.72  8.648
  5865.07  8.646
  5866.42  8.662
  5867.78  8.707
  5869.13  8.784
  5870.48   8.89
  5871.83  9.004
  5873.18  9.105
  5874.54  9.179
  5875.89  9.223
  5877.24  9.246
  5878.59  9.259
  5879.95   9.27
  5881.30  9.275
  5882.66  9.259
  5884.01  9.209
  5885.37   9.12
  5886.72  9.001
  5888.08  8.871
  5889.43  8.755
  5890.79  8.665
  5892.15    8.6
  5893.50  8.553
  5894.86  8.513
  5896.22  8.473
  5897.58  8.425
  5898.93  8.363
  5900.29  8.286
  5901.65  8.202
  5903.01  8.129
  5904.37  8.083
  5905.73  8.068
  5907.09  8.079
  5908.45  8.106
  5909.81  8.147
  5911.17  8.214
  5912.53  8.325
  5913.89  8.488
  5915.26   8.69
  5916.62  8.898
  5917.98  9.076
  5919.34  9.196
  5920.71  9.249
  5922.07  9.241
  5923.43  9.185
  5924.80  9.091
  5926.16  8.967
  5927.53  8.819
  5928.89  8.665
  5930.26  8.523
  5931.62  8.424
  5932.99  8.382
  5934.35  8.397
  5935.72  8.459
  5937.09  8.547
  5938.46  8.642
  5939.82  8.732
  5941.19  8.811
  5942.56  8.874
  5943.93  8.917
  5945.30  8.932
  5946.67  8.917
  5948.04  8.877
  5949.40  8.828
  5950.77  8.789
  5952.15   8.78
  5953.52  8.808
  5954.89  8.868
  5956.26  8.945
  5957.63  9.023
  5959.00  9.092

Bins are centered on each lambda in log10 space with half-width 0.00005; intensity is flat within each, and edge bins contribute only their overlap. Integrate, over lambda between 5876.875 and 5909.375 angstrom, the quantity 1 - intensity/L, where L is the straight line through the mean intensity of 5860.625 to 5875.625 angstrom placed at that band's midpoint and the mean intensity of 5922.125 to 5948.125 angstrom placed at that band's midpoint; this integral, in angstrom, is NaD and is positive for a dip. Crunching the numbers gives 0.5 angstrom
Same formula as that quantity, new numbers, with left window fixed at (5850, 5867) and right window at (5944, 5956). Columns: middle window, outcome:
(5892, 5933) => 0.95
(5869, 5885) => -0.86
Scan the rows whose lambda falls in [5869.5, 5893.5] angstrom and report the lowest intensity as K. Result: 8.553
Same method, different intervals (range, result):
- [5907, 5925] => 8.079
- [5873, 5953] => 8.068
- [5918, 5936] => 8.382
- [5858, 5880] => 8.639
